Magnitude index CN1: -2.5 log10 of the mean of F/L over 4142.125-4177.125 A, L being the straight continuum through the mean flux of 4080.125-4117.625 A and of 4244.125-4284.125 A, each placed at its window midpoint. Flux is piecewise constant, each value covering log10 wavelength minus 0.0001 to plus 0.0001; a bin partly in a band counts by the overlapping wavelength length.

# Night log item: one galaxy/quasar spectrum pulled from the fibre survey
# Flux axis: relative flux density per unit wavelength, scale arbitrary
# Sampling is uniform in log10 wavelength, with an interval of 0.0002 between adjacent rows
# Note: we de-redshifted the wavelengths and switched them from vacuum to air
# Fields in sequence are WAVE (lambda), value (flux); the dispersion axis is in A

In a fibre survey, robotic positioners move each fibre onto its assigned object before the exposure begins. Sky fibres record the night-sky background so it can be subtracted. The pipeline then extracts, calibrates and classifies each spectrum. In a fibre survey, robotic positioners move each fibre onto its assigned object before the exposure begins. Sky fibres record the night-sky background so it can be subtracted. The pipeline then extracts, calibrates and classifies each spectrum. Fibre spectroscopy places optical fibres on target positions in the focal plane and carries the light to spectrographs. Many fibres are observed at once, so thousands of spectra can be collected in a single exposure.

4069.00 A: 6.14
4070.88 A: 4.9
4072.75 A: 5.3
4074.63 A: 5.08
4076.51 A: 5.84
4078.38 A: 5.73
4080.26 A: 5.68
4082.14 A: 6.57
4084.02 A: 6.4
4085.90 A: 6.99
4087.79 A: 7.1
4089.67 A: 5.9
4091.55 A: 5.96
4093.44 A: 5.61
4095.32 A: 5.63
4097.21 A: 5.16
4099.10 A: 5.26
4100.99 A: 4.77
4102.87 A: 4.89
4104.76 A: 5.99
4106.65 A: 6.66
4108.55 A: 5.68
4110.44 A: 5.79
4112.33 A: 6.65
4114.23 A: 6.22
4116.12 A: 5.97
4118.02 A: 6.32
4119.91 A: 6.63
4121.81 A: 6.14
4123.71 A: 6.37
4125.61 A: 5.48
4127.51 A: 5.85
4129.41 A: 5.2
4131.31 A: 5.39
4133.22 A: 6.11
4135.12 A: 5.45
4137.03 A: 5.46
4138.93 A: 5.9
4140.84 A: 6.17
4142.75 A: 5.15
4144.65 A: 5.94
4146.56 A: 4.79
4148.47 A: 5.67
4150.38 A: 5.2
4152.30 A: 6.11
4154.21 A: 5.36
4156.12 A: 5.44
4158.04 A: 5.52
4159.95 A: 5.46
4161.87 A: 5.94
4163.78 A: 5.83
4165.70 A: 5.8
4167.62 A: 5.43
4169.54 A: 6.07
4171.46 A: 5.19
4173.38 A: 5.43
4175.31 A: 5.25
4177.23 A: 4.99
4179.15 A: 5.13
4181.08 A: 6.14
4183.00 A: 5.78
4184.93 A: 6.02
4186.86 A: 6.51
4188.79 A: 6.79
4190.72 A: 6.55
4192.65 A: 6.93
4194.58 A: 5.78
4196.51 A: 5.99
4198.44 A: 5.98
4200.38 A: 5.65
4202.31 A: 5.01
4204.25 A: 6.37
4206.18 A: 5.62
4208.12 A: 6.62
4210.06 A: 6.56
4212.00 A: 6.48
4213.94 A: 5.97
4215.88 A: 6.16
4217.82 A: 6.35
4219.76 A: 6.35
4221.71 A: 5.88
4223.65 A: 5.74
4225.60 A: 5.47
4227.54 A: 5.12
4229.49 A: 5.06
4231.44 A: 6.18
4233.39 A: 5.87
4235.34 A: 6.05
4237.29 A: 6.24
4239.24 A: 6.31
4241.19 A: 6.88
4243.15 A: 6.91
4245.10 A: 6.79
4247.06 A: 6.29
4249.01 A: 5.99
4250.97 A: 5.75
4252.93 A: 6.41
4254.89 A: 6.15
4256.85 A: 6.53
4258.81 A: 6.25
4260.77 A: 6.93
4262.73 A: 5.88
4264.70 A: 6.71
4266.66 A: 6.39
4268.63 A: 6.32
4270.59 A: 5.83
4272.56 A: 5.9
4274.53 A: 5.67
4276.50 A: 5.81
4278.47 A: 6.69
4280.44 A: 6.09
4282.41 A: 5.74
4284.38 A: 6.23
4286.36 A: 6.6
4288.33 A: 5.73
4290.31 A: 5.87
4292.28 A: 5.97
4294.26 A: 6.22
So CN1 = 0.10 mag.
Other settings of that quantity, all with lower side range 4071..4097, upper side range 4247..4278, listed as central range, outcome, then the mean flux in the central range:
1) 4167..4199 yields 0.03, 5.88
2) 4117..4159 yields 0.05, 5.71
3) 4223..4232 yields 0.12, 5.47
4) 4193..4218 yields 0.01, 6.06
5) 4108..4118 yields -0.02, 6.1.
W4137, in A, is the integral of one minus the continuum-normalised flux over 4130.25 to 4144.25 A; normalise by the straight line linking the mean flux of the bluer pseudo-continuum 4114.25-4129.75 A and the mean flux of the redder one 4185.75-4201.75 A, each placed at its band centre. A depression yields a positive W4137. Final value 0.95 A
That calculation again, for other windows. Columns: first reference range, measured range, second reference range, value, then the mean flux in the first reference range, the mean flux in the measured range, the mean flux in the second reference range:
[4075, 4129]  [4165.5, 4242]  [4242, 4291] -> 2.22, 5.96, 5.94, 6.22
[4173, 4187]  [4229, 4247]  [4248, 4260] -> -0.64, 5.61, 6.29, 6.2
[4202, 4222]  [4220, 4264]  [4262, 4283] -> 0.03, 6.17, 6.13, 6.1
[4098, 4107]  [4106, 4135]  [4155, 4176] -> -2.81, 5.44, 6.01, 5.58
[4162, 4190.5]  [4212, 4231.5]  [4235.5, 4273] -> 0.82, 5.77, 5.84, 6.34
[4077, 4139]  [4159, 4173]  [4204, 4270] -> 0.86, 5.91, 5.66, 6.19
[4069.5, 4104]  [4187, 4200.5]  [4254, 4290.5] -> -0.70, 5.72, 6.29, 6.18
